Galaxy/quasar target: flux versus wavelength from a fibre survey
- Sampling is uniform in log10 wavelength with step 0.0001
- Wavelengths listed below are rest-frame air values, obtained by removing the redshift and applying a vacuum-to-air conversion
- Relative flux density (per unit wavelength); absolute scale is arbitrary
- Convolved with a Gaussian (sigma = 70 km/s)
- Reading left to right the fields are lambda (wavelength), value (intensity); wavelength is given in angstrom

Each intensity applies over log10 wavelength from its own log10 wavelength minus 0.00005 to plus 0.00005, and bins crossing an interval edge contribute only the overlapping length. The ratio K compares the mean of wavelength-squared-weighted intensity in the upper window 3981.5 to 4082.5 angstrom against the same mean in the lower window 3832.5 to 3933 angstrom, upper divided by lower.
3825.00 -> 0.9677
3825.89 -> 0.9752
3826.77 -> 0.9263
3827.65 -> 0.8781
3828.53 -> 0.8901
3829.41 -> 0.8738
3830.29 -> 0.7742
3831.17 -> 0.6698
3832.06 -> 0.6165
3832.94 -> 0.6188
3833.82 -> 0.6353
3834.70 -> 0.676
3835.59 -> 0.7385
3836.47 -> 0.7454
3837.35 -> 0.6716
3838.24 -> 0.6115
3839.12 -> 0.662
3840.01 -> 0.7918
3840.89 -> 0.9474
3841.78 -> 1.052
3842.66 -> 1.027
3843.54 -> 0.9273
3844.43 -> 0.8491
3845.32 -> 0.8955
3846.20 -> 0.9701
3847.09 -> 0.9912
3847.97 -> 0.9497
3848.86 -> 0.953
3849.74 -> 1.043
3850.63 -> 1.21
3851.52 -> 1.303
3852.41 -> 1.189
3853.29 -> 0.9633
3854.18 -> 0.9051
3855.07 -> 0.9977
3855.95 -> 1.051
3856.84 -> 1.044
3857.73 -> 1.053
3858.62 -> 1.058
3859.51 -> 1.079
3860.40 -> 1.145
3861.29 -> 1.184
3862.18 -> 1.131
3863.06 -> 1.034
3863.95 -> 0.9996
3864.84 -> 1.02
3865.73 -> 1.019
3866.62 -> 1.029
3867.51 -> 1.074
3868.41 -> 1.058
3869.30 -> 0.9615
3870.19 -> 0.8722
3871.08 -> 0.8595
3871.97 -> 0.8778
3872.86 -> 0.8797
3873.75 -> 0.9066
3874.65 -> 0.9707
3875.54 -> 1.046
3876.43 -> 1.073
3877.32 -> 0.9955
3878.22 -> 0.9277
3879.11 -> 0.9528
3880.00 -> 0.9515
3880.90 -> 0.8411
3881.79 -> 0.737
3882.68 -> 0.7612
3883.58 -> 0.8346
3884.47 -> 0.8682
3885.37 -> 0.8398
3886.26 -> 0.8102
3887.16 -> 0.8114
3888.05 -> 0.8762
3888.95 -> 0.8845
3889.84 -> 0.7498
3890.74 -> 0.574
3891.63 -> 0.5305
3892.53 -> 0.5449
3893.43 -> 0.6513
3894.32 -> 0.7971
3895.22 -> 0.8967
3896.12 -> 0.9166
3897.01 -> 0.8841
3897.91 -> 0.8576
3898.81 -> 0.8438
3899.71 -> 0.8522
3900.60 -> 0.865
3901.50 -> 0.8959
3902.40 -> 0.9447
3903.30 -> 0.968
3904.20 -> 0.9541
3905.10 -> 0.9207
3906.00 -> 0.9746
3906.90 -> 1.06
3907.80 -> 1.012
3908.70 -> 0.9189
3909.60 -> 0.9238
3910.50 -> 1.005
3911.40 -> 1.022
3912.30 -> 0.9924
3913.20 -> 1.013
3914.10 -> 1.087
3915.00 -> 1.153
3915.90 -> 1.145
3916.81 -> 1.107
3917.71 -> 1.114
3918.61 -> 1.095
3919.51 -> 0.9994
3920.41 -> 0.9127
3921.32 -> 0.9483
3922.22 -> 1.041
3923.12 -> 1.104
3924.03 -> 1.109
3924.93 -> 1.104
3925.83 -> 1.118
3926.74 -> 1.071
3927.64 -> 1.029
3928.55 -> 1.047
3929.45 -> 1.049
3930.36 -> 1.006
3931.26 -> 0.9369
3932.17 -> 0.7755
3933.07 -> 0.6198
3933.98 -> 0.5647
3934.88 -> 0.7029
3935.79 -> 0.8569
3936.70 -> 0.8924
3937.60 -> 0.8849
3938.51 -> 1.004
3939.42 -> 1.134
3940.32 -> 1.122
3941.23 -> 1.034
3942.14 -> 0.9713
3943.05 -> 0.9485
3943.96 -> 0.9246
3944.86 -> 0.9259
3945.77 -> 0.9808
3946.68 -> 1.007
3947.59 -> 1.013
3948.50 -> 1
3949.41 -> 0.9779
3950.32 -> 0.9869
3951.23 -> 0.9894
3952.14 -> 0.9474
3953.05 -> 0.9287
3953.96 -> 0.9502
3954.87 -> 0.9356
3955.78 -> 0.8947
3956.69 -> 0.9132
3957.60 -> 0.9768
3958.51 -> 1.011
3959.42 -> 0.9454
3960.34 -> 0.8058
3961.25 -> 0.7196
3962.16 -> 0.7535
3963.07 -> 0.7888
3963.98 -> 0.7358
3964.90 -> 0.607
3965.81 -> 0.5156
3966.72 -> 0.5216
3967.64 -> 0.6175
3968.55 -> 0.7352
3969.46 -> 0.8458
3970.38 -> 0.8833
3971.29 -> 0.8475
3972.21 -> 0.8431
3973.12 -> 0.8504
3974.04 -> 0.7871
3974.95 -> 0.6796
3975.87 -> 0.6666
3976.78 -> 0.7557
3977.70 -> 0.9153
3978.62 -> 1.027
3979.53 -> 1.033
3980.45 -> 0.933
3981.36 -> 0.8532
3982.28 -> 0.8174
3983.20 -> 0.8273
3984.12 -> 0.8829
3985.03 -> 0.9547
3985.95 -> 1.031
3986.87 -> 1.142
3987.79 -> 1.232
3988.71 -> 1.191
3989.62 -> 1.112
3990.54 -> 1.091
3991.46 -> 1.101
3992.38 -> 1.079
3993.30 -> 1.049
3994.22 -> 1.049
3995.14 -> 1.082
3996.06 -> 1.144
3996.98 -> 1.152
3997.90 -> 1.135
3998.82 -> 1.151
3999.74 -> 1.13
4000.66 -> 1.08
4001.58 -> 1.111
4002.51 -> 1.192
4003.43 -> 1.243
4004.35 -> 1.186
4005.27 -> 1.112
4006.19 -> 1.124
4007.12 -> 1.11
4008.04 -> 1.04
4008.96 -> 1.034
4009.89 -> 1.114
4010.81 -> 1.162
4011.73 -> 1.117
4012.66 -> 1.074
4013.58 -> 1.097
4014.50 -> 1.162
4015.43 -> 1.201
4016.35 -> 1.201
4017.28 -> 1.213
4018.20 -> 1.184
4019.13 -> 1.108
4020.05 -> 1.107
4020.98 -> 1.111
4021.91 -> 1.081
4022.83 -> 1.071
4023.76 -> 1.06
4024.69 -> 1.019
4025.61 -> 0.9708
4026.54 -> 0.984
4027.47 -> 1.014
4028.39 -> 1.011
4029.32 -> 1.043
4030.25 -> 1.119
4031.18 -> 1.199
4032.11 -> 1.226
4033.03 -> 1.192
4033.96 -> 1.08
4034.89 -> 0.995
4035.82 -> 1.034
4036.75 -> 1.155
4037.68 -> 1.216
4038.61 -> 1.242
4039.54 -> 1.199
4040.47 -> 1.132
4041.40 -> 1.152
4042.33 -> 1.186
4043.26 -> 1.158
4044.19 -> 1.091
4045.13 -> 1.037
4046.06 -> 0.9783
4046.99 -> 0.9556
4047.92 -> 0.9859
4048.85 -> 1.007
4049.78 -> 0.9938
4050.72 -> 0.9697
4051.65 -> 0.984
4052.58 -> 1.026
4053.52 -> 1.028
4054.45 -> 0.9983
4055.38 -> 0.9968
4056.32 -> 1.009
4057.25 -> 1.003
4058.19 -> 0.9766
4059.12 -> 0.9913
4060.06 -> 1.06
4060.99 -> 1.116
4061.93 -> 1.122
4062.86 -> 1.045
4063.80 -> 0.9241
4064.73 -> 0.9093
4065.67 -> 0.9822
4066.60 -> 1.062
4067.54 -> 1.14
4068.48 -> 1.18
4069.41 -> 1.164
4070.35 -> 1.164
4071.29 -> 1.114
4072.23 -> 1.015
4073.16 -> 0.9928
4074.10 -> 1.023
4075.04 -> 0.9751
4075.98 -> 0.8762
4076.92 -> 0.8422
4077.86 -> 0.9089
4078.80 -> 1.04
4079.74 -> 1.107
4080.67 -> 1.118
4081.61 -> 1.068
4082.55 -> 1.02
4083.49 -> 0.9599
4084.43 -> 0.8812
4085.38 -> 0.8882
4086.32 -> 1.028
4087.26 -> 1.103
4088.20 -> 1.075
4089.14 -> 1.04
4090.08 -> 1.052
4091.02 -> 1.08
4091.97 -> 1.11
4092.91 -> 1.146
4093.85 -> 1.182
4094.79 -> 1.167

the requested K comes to 1.23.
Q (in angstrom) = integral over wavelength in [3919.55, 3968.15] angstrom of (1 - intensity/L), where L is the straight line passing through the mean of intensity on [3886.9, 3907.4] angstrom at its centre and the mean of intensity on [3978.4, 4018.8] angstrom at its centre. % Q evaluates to 1.9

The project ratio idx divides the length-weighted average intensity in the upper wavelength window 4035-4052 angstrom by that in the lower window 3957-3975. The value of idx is 1.39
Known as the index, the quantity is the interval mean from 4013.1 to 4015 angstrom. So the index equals 1.13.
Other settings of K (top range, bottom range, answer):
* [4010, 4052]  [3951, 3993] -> 1.27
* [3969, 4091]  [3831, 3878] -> 1.21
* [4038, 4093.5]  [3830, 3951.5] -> 1.22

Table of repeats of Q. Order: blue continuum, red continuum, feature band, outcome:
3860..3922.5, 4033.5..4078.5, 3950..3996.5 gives 4.2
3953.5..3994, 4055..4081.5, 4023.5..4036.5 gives -1.3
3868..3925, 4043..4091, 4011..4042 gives -3.6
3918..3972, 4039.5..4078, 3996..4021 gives -4.0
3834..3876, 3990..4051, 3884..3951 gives 5.4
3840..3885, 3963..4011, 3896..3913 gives 0.7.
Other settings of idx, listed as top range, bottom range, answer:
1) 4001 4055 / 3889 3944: 1.17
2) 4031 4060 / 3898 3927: 1.06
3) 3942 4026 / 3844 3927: 1.03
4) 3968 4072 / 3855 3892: 1.12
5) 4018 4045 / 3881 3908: 1.32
